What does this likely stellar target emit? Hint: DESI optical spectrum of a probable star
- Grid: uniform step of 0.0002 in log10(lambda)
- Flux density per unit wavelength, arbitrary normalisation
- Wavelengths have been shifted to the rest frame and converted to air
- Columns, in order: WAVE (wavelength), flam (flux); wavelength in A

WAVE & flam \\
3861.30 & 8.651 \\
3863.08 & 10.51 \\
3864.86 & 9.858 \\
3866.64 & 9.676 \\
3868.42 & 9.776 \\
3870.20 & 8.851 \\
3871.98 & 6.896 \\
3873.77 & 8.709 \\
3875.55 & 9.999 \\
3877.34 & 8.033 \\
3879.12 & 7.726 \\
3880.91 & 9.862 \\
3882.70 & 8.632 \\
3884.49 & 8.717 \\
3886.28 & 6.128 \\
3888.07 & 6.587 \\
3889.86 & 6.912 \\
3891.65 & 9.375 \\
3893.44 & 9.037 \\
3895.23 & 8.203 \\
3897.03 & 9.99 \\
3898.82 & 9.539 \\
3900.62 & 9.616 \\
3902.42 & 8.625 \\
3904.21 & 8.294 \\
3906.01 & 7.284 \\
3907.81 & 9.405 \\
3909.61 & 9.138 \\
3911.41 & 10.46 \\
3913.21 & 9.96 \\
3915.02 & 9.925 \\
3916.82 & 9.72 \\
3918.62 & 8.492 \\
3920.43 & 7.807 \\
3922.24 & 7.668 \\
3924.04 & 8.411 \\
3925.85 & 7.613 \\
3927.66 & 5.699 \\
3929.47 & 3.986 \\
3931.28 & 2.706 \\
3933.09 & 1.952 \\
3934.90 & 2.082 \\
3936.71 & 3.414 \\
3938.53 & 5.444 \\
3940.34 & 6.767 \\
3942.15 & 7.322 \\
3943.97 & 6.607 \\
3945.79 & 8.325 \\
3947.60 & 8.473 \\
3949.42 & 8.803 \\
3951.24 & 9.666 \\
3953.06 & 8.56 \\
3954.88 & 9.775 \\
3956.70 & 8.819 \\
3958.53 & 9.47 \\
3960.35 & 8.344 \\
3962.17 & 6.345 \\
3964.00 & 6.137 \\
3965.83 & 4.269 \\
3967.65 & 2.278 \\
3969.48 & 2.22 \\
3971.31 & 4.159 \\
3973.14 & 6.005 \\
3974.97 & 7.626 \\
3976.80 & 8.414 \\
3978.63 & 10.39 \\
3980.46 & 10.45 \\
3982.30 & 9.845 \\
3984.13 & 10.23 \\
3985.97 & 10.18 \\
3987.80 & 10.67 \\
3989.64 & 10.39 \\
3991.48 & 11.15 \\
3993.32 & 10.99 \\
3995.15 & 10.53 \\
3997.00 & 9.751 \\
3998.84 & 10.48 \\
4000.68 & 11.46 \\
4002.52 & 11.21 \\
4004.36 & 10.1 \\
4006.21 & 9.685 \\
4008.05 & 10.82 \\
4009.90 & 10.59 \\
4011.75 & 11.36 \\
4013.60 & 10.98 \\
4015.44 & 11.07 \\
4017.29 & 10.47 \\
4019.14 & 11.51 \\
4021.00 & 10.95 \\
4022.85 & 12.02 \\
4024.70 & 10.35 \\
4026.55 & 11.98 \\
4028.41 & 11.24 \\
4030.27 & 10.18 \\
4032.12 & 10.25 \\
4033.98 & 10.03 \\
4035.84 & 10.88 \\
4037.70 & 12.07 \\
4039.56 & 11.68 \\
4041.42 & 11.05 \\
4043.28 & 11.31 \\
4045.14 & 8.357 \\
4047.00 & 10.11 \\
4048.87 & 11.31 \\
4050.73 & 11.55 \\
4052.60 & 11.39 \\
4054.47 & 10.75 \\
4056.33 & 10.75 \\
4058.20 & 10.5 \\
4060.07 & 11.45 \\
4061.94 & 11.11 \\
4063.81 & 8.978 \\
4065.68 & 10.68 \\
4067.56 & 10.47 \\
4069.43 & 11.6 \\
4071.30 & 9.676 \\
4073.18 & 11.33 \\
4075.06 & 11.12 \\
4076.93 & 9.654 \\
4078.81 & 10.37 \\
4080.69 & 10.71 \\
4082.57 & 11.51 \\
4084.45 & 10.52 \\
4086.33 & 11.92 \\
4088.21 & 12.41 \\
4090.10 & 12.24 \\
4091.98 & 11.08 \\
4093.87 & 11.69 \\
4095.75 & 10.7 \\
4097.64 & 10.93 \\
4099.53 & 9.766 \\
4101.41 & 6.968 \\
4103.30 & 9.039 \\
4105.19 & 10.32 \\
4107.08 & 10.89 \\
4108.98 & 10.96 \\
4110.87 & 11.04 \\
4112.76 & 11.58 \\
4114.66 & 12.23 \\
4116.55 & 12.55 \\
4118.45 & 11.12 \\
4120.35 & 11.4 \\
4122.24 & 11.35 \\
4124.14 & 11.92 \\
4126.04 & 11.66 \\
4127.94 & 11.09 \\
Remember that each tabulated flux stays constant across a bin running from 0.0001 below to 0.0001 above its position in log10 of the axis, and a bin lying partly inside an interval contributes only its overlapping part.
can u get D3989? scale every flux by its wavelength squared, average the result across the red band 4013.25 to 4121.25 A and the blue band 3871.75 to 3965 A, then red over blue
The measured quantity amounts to 1.50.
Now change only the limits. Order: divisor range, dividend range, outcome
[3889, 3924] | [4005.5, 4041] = 1.31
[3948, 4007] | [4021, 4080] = 1.28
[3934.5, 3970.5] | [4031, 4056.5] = 1.69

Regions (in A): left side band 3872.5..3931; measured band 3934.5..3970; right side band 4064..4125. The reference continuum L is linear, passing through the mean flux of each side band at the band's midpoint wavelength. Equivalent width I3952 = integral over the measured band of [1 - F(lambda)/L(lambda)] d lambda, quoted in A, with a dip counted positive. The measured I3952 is 8.8 A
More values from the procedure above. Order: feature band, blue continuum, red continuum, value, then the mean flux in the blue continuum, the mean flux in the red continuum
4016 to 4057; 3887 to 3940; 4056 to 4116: -4.61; 7.48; 10.8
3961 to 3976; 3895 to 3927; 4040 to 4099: 7.24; 8.88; 10.9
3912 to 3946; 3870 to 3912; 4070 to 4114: 9.25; 8.57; 10.7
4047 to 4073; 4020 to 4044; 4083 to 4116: 0.50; 11.1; 10.9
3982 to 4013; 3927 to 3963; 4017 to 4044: -4.07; 6.64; 11.1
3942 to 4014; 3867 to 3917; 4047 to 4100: 7.25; 8.76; 10.9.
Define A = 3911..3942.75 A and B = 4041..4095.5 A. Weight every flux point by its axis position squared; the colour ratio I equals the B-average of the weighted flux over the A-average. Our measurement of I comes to 1.8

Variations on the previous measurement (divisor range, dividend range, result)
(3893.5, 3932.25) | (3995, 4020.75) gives 1.37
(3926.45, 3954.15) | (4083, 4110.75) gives 1.91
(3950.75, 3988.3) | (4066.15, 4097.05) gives 1.51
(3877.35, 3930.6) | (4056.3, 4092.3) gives 1.42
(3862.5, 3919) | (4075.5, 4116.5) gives 1.35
